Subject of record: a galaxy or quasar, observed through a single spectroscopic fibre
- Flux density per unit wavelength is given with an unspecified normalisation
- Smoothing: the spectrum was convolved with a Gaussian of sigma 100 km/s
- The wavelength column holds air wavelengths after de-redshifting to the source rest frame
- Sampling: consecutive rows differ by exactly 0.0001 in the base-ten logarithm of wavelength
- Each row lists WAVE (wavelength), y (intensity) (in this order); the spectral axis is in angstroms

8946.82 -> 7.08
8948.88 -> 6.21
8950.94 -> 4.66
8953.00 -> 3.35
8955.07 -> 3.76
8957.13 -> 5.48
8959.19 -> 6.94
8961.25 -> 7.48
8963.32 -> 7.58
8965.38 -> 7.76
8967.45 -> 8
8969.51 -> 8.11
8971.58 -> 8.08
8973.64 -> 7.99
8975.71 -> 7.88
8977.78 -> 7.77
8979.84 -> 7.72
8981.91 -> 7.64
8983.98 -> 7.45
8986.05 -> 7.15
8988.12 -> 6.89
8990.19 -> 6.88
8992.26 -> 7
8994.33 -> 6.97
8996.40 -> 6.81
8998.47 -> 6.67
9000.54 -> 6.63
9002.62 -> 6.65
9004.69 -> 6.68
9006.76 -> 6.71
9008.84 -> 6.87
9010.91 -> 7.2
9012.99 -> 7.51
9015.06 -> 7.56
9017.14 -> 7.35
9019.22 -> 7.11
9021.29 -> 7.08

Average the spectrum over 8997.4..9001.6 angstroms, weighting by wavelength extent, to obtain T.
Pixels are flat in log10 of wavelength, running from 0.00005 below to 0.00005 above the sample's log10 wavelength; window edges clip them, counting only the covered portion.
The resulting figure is 6.65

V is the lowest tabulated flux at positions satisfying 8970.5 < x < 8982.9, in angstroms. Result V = 7.64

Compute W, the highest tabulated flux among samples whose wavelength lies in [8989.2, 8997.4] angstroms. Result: 7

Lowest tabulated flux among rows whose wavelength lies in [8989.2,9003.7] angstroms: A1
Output 6.63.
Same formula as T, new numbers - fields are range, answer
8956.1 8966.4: 7.05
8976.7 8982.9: 7.71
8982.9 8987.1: 7.3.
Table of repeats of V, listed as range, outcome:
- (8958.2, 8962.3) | 6.94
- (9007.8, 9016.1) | 6.87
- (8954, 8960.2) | 3.76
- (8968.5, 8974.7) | 7.99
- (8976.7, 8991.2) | 6.88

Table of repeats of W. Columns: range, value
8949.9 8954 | 4.66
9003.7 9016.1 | 7.56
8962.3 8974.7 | 8.11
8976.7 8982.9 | 7.77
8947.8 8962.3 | 7.48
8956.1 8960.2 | 6.94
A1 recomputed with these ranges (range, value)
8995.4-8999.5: 6.67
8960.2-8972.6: 7.48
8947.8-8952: 4.66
